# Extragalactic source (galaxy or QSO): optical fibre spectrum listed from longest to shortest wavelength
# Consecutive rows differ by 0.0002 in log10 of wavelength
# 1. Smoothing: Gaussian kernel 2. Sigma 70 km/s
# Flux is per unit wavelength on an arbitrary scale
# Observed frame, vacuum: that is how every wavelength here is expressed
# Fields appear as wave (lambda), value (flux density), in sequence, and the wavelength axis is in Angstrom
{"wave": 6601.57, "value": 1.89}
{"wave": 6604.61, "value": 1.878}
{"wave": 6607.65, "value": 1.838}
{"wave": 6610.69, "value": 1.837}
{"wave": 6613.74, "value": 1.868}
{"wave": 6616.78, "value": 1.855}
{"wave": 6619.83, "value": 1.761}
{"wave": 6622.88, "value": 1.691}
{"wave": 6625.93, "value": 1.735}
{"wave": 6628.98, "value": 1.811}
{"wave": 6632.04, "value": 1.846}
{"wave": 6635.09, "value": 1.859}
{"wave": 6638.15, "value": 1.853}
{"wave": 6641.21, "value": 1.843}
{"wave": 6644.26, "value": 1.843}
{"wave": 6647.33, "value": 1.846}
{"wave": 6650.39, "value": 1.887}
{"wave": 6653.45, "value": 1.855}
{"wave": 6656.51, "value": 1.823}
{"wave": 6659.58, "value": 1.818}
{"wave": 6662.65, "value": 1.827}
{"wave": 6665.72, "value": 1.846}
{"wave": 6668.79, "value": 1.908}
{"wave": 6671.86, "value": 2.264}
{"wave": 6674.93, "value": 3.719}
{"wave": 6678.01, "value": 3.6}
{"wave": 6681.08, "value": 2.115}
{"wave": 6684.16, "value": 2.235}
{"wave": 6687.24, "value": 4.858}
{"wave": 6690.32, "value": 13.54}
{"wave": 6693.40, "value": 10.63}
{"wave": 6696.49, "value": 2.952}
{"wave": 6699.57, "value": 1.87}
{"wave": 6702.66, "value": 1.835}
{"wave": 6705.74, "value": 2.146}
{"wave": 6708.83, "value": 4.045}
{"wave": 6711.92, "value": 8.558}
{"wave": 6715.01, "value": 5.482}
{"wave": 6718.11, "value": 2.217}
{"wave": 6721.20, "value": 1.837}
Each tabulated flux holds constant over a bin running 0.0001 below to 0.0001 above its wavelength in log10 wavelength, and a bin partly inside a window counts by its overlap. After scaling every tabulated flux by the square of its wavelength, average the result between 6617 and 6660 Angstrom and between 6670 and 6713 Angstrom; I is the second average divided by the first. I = 2.53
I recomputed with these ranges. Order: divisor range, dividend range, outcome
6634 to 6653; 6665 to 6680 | 1.47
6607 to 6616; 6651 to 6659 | 1.01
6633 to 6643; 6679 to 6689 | 1.82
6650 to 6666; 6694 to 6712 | 1.95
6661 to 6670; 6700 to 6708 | 1.18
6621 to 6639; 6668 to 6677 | 1.55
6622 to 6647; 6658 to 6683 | 1.33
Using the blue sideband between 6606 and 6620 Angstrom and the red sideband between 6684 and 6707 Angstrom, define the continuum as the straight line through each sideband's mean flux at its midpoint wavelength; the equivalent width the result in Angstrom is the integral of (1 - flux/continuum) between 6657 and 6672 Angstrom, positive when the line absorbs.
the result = 7.79 Angstrom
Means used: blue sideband 1.84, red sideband 5.21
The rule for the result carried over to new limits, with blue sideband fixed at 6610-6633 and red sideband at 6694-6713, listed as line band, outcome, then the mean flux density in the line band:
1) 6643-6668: 7.36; 1.84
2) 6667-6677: 1.27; 2.66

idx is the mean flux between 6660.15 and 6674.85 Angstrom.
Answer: 2.13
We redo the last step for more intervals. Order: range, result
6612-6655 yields 1.83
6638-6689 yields 2.36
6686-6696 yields 9.11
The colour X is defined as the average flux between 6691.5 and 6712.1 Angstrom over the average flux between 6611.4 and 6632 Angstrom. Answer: 2.49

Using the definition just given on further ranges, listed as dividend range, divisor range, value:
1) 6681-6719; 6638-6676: 2.46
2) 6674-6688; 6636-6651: 1.73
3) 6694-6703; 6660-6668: 1.71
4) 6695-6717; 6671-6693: 0.76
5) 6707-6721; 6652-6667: 2.57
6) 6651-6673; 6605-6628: 1.05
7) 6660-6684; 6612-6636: 1.35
